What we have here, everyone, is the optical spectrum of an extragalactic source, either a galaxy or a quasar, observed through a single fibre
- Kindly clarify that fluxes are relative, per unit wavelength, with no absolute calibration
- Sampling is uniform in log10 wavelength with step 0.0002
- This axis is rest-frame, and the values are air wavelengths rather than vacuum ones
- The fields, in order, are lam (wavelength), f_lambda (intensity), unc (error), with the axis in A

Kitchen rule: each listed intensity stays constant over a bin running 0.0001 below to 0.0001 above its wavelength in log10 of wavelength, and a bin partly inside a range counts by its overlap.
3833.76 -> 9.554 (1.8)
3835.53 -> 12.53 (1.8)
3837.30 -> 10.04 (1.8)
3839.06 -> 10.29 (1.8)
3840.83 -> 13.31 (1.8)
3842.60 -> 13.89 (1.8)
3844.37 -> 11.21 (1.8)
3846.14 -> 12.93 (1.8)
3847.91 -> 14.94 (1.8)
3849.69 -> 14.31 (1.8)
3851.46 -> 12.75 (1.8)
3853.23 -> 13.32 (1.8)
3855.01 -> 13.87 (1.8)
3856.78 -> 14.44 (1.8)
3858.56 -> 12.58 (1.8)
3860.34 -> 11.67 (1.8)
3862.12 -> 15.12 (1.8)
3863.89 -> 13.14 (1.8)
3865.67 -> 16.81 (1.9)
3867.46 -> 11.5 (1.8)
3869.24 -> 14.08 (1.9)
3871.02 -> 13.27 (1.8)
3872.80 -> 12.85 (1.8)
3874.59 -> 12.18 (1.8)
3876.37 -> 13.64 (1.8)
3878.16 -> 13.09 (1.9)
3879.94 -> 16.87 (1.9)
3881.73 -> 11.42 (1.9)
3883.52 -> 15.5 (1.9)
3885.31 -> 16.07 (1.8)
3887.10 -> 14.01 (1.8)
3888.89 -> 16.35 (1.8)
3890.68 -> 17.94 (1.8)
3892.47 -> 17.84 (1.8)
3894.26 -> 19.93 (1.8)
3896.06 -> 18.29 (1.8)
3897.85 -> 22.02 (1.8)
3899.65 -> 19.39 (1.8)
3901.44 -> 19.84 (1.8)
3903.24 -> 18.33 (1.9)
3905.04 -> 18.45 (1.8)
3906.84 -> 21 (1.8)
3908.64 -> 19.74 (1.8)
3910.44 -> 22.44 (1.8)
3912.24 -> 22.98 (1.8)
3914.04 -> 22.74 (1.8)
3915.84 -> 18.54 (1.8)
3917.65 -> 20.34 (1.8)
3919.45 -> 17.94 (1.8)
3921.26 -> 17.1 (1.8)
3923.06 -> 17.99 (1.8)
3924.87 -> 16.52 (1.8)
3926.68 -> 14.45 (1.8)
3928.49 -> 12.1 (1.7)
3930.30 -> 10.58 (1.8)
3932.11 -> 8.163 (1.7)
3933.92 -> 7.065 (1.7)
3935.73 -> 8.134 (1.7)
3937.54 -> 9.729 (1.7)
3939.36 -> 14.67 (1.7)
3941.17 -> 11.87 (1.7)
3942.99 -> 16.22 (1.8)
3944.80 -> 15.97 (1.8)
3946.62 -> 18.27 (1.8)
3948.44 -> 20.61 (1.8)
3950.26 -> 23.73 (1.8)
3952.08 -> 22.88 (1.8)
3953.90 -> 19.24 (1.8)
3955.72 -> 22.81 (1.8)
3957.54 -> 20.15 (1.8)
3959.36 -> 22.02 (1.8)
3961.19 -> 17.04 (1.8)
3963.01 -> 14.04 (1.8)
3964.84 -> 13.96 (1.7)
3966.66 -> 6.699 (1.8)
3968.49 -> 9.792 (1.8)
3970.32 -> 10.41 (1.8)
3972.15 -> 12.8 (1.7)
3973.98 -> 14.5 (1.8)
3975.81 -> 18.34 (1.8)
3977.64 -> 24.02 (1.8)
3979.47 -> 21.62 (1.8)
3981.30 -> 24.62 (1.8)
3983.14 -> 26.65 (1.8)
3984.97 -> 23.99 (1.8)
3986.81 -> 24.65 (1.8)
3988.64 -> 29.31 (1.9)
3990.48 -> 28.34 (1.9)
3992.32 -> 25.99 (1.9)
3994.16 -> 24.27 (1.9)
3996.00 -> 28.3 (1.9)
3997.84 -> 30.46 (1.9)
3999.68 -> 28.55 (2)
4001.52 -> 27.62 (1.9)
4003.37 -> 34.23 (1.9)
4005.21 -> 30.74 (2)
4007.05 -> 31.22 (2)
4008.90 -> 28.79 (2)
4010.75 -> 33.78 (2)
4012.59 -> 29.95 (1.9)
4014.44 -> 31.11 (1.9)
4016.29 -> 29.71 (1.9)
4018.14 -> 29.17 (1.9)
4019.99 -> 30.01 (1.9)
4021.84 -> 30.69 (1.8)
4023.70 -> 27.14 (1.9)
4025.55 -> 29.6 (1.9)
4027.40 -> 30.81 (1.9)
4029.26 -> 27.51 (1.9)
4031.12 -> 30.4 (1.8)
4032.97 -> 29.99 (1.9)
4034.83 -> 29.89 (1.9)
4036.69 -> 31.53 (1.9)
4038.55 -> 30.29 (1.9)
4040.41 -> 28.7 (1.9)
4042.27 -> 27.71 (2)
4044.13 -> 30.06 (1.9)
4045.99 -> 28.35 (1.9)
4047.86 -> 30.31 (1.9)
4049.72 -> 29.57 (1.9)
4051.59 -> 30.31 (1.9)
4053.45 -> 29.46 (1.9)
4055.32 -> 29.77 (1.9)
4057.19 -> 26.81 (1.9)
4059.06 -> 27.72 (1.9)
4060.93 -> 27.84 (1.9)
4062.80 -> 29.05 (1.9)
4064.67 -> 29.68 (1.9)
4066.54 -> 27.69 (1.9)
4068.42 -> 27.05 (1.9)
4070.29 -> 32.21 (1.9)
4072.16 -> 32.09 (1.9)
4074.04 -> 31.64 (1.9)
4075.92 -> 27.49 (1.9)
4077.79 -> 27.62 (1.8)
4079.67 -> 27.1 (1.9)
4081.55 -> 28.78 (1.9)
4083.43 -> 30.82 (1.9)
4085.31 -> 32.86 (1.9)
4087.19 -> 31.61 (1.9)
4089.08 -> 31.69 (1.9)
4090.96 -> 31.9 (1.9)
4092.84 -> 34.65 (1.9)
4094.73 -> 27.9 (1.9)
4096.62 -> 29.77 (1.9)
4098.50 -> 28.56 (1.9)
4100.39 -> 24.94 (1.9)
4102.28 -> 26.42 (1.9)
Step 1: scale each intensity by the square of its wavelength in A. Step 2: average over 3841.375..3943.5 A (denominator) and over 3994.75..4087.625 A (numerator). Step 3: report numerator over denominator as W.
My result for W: 2.08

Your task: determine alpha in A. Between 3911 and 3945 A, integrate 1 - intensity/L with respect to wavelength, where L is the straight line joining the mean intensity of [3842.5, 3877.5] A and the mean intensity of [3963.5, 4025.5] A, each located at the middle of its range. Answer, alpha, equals 7.3 A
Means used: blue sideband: 13.4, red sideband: 24.9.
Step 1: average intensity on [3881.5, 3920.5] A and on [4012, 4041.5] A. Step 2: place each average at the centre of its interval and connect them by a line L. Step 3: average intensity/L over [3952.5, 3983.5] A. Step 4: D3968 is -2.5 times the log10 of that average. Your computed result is 0.37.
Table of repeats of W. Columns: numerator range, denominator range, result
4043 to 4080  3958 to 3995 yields 1.54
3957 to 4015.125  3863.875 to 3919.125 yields 1.43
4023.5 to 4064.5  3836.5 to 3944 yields 2.09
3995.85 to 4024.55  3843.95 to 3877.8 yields 2.42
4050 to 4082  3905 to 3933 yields 1.78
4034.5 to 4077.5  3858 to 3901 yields 2.09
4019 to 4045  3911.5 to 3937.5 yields 2.07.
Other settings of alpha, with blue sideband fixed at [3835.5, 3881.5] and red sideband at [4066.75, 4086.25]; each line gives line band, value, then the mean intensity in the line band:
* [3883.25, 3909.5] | -3.67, 18.4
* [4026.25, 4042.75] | -1.98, 29.7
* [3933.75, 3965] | 5.14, 16.9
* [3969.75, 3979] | 2.33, 16.5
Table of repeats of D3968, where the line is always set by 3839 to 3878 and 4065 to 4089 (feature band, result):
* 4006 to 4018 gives -0.23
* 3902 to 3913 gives -0.20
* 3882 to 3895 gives -0.06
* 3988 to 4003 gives -0.18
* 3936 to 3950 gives 0.27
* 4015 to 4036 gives -0.14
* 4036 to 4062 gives -0.06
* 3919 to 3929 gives 0.14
